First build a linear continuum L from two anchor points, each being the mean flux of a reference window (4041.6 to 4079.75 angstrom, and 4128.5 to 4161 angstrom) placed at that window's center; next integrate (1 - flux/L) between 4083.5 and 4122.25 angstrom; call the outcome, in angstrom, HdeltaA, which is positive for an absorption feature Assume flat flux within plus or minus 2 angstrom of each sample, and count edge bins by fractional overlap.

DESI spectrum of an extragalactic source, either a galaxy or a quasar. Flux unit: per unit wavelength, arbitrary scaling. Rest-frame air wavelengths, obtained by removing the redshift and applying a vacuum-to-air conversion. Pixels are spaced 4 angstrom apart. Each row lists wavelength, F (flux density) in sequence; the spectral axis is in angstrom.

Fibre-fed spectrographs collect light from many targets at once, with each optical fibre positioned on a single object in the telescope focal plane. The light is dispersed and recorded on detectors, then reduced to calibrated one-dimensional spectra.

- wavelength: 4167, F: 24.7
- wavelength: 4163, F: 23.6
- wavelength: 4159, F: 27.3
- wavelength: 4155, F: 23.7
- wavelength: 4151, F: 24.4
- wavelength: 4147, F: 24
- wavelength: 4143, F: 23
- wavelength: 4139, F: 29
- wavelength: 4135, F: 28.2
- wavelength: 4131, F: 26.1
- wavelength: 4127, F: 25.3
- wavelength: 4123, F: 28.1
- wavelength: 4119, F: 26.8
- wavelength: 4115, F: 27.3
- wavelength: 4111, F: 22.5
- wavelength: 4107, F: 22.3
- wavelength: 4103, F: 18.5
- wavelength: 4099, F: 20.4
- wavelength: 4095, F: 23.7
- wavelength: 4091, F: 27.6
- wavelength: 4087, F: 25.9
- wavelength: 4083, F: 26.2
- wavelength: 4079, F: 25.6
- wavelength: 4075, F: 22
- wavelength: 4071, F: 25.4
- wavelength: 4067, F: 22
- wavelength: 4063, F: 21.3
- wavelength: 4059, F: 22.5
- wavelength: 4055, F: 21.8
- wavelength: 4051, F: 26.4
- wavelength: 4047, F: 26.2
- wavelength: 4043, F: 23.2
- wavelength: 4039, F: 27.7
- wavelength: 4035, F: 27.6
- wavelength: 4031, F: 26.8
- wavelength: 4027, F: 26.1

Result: 0.8 angstrom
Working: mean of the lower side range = 23.6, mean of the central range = 24.1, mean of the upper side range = 25.7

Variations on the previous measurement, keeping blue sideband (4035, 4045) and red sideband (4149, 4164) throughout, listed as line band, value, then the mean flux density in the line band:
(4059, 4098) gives 2.0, 24.2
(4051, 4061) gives 1.1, 23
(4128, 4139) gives -1.0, 27.3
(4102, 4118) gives 1.3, 23.2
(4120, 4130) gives -0.6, 26.6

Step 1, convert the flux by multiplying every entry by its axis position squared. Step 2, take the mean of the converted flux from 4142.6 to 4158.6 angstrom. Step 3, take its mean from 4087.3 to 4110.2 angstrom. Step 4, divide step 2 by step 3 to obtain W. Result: 1.1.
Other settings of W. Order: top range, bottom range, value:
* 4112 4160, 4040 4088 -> 1.12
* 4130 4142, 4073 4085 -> 1.15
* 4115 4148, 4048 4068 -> 1.19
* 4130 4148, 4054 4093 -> 1.12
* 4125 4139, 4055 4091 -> 1.15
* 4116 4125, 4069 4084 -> 1.13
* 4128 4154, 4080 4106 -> 1.11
